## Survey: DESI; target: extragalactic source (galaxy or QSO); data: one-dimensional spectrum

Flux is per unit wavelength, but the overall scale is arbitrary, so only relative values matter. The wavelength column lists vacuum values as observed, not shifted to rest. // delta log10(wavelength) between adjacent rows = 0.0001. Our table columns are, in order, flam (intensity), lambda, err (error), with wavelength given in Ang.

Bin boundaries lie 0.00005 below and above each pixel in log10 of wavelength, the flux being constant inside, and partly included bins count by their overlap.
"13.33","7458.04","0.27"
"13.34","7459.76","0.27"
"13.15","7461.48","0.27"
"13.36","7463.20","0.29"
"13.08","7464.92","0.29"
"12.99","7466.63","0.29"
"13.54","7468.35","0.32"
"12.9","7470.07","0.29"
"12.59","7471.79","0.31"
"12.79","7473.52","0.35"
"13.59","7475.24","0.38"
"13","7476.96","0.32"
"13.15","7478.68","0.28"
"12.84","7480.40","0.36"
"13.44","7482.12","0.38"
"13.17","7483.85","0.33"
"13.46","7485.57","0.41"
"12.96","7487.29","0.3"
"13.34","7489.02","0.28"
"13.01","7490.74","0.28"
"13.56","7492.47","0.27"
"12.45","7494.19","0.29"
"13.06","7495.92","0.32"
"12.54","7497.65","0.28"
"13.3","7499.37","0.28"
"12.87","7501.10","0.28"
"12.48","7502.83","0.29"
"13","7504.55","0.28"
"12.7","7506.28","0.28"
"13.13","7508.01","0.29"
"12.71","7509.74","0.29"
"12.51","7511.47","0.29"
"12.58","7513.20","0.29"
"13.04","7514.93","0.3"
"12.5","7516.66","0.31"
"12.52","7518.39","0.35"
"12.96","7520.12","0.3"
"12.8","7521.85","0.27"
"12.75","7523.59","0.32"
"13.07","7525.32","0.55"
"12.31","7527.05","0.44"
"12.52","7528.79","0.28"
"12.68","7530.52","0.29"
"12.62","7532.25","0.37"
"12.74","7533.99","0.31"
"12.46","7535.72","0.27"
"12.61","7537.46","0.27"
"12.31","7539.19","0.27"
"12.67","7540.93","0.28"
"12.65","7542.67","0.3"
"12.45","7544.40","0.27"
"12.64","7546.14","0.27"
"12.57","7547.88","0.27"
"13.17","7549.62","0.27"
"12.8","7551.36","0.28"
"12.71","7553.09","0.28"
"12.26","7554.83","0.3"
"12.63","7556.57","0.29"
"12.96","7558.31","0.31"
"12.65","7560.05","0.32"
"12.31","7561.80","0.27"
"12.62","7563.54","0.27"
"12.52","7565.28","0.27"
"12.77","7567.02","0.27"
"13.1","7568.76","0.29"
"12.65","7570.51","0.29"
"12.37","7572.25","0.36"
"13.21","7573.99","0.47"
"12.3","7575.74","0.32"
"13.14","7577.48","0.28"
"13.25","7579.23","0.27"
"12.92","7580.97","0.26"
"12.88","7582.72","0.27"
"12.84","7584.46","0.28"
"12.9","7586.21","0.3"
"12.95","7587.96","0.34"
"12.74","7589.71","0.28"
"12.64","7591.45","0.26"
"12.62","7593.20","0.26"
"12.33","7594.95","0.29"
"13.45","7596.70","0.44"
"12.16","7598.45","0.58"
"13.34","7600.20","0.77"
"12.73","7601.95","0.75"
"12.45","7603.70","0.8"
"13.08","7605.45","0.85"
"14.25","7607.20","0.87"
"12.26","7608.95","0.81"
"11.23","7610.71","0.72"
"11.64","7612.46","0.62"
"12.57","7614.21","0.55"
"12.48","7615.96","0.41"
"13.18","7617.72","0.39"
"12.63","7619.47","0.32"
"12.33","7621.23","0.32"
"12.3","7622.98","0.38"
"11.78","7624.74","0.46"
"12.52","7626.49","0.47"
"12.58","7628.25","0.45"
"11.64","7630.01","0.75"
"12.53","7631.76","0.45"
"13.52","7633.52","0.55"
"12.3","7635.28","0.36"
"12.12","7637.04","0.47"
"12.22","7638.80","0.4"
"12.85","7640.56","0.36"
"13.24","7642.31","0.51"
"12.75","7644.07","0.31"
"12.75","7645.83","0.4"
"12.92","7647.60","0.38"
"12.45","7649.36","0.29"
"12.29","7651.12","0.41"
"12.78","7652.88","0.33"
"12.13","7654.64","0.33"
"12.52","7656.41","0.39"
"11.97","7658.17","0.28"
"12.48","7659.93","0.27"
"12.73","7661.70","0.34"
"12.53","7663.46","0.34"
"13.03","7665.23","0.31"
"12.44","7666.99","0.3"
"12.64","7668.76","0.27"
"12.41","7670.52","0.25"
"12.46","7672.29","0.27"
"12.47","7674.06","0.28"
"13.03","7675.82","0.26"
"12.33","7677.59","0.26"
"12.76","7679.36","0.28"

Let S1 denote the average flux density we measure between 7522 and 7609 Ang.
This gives 12.7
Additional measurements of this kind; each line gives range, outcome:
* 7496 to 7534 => 12.7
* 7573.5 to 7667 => 12.6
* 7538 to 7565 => 12.6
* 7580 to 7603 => 12.8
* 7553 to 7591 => 12.8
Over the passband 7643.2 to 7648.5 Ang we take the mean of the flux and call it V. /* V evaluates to 12.8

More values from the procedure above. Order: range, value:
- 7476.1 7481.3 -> 13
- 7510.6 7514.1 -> 12.5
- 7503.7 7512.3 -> 12.8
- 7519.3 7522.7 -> 12.9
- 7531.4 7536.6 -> 12.6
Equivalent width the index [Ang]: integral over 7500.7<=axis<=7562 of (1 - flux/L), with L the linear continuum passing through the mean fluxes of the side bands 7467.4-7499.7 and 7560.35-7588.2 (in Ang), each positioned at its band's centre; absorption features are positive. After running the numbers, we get 1.2 Ang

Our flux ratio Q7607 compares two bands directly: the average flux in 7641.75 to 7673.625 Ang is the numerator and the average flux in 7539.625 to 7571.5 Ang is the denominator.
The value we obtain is 1.0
